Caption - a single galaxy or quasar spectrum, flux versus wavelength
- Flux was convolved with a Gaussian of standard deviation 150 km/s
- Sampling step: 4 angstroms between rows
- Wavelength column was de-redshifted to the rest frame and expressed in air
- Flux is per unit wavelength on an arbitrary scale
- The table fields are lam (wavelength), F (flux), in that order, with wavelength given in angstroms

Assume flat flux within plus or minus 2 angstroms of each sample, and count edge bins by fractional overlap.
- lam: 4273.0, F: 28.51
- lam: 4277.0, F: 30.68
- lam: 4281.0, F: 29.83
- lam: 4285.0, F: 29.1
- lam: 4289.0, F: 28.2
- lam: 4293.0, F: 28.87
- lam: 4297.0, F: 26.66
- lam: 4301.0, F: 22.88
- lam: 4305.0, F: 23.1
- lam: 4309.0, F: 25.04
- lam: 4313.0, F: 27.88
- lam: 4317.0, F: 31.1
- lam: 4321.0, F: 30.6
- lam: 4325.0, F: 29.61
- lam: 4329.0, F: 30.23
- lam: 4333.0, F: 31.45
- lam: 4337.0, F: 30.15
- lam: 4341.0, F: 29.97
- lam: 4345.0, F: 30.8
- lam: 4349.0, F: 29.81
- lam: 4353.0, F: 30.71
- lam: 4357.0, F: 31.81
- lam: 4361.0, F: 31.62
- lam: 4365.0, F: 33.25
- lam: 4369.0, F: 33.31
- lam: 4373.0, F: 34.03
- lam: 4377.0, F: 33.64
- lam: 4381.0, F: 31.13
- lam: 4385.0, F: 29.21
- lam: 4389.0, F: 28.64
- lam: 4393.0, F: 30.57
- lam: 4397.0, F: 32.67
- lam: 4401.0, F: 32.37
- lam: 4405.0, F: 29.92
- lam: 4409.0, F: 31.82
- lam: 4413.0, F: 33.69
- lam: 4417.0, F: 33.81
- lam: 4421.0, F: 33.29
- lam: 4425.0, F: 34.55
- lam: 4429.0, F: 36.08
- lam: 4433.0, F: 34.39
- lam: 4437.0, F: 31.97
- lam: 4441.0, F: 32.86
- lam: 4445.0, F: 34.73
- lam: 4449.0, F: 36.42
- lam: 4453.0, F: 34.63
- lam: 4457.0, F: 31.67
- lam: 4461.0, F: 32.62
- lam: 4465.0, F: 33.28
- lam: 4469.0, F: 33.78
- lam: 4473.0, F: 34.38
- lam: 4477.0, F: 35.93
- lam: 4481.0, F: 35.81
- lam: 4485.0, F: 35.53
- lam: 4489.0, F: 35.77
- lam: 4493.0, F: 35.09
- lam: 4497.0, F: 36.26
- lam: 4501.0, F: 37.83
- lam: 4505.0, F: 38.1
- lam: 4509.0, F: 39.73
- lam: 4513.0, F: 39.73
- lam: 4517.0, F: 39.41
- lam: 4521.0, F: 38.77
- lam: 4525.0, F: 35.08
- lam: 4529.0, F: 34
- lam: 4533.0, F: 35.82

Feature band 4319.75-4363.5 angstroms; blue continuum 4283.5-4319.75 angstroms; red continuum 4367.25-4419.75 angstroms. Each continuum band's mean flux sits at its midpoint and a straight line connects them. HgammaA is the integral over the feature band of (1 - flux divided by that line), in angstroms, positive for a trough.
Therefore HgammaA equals -2.2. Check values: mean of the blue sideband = 27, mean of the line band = 30.6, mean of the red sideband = 31.9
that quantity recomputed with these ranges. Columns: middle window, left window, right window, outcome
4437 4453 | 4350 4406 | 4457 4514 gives -0.1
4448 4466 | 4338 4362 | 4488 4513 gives 0.9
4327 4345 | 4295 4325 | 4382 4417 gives -1.5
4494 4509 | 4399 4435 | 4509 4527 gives 0.0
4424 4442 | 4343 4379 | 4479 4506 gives 0.2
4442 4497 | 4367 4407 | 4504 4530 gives 1.5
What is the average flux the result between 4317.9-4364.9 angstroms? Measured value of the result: 30.7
